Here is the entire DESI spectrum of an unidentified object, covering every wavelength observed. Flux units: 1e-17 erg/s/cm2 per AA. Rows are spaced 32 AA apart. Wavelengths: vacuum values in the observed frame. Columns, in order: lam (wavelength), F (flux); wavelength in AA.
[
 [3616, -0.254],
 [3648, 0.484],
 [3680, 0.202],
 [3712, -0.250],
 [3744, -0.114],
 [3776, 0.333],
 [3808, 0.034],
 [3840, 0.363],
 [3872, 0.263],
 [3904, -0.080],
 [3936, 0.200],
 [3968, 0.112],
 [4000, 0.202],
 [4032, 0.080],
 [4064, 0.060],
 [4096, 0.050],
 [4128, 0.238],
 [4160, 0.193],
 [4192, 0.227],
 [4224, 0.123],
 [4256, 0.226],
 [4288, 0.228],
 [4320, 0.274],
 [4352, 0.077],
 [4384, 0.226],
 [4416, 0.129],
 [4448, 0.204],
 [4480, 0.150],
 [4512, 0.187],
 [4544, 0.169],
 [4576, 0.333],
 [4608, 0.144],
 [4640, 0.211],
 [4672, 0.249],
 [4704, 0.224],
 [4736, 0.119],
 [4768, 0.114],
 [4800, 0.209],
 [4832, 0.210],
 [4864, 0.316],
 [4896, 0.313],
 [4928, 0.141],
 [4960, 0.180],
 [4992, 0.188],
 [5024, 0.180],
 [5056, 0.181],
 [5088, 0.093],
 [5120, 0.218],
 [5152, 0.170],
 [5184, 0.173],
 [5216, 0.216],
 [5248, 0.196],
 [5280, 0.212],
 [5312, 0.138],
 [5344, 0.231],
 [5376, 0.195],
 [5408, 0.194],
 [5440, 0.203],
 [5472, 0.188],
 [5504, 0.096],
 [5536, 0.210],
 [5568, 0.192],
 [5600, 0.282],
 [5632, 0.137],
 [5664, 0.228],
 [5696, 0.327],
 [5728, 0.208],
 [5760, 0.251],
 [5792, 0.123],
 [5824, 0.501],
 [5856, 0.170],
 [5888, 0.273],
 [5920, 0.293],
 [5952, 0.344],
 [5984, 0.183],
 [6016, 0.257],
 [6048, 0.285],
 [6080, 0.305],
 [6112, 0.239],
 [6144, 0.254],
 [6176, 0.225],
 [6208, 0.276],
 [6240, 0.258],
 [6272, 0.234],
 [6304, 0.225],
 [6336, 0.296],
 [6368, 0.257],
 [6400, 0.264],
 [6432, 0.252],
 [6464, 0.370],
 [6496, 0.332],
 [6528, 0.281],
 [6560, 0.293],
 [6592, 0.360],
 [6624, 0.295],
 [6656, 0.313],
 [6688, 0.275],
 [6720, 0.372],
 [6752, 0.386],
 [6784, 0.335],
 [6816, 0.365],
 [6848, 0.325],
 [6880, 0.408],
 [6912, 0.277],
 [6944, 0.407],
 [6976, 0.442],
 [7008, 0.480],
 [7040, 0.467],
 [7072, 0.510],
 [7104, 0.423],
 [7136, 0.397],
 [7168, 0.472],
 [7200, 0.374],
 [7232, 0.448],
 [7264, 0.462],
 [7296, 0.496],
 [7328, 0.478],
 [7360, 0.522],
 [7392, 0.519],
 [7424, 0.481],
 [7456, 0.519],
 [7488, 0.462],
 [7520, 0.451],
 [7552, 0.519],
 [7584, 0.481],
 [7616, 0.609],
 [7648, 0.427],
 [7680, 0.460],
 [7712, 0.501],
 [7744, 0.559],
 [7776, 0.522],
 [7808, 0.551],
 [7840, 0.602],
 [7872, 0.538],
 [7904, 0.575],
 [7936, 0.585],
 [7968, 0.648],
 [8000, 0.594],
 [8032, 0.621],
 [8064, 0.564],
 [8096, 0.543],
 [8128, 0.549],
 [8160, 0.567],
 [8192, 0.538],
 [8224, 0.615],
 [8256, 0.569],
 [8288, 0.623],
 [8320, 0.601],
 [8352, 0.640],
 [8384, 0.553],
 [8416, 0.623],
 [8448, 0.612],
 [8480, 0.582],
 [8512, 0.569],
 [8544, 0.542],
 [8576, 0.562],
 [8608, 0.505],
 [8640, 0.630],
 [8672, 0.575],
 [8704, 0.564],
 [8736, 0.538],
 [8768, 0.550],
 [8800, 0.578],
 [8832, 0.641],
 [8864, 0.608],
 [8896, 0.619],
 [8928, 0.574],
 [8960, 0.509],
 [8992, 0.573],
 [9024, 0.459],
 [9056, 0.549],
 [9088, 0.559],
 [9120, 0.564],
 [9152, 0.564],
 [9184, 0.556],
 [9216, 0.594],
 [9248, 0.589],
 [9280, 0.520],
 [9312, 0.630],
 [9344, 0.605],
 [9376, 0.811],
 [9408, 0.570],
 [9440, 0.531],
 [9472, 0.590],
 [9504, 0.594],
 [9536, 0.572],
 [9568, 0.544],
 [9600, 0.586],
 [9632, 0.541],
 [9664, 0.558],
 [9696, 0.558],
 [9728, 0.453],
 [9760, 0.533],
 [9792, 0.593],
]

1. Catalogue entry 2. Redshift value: 0.741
